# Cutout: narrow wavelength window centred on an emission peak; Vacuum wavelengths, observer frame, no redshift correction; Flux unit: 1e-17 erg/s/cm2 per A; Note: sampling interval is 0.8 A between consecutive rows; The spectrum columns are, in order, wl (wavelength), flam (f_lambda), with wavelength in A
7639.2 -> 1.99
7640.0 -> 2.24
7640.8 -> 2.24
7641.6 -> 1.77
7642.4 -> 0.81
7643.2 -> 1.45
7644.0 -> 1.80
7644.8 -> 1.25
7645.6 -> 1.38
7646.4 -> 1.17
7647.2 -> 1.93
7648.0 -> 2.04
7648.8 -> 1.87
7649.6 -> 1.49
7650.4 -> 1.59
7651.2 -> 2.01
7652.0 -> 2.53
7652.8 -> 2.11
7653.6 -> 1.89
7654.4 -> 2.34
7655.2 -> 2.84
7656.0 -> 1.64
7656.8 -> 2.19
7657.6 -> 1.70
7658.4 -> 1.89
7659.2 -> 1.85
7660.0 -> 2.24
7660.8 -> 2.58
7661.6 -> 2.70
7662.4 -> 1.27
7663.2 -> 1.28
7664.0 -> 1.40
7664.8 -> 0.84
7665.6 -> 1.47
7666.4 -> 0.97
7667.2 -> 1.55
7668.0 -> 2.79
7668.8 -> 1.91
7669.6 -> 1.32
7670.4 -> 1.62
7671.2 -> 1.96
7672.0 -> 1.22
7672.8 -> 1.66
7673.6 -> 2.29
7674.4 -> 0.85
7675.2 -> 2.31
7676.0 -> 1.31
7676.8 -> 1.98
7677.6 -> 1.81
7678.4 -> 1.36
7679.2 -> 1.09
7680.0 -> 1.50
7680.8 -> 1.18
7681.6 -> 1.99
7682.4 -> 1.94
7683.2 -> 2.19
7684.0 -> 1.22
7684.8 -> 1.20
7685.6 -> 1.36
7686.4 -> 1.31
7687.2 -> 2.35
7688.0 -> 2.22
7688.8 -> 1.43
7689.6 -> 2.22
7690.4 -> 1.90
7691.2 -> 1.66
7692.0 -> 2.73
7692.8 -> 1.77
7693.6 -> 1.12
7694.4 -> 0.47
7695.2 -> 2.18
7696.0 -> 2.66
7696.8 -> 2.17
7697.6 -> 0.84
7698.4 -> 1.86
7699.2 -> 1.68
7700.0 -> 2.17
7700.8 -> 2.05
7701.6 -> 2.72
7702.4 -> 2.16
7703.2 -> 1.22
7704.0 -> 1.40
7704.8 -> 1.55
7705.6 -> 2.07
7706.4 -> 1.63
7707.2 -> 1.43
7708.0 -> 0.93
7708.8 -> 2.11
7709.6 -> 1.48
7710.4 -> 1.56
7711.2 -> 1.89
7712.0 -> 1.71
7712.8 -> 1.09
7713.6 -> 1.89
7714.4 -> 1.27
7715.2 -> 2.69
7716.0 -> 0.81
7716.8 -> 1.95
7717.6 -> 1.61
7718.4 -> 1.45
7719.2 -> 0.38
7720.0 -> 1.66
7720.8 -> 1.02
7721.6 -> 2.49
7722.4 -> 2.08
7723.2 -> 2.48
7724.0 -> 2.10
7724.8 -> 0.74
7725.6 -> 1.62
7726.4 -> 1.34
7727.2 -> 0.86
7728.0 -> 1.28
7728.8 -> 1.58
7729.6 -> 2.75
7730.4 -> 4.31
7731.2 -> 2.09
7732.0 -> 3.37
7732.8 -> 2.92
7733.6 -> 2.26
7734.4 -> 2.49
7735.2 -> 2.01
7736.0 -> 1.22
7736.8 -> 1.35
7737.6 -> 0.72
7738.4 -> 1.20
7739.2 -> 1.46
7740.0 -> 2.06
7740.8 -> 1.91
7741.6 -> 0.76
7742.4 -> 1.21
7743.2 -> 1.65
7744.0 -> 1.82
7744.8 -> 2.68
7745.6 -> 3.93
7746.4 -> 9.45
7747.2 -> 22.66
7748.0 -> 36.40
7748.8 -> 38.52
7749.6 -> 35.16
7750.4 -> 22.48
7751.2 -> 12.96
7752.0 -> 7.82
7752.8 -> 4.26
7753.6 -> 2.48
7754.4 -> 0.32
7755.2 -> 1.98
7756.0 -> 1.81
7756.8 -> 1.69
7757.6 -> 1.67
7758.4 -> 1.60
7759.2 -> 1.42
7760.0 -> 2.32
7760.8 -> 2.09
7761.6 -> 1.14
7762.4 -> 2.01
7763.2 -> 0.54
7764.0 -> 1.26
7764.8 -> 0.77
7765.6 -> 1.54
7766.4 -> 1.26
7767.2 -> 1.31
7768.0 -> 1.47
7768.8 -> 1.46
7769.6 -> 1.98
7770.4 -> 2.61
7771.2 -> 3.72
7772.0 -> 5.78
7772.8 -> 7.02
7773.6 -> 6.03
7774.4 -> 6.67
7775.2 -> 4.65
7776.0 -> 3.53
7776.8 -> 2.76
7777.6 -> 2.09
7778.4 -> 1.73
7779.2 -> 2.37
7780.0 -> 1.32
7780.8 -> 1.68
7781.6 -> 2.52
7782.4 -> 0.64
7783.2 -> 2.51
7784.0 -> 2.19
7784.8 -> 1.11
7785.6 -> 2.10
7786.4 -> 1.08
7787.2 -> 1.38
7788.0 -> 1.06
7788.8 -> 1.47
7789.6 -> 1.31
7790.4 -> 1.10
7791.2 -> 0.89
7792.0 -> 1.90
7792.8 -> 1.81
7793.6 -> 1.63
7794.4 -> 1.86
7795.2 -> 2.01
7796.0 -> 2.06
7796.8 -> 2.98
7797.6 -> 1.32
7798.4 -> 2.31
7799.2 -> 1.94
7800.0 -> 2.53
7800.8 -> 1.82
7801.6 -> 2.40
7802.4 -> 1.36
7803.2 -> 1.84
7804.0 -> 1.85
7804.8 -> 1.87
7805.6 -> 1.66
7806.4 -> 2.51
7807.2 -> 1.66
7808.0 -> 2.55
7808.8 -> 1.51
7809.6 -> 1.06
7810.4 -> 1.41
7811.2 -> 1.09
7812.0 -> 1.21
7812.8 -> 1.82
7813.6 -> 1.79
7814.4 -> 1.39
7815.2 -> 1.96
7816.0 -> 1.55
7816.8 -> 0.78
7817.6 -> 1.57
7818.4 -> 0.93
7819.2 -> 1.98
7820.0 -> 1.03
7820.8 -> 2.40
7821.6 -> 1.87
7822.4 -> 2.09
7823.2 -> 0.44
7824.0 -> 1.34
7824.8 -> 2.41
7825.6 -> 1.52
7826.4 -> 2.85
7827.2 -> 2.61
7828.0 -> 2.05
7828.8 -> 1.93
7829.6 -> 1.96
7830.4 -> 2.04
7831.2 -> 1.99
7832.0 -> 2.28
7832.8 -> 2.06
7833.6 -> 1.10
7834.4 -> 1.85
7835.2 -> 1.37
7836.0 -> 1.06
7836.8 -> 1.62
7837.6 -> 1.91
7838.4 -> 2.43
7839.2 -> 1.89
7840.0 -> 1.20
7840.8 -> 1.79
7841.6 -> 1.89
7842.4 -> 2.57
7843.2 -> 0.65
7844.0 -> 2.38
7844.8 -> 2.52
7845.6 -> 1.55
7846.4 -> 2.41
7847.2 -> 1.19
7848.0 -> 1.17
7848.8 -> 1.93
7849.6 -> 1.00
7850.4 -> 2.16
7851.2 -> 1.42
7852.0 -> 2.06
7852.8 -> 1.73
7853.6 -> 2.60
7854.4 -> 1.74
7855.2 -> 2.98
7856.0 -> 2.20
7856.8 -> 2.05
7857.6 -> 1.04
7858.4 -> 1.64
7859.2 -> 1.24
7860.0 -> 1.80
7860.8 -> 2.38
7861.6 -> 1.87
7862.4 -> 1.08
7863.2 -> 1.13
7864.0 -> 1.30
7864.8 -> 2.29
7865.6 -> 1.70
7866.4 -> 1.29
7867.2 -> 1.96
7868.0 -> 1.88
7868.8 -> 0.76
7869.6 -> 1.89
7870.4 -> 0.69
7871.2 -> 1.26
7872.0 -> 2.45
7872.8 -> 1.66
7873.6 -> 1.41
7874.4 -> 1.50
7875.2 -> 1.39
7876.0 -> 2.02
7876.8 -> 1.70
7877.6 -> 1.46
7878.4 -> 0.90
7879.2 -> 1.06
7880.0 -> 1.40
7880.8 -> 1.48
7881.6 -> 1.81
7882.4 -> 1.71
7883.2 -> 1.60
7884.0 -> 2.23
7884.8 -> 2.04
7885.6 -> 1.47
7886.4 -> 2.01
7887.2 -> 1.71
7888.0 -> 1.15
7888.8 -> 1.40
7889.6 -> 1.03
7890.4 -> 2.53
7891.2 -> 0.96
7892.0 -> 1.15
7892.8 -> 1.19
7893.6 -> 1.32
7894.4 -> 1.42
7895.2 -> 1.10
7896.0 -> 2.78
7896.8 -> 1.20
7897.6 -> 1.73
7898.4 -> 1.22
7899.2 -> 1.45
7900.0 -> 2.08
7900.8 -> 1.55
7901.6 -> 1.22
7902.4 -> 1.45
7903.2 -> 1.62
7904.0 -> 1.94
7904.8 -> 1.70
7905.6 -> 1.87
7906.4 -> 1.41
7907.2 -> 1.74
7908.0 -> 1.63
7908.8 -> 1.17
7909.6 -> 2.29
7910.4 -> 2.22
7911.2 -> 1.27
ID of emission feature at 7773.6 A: [N II]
